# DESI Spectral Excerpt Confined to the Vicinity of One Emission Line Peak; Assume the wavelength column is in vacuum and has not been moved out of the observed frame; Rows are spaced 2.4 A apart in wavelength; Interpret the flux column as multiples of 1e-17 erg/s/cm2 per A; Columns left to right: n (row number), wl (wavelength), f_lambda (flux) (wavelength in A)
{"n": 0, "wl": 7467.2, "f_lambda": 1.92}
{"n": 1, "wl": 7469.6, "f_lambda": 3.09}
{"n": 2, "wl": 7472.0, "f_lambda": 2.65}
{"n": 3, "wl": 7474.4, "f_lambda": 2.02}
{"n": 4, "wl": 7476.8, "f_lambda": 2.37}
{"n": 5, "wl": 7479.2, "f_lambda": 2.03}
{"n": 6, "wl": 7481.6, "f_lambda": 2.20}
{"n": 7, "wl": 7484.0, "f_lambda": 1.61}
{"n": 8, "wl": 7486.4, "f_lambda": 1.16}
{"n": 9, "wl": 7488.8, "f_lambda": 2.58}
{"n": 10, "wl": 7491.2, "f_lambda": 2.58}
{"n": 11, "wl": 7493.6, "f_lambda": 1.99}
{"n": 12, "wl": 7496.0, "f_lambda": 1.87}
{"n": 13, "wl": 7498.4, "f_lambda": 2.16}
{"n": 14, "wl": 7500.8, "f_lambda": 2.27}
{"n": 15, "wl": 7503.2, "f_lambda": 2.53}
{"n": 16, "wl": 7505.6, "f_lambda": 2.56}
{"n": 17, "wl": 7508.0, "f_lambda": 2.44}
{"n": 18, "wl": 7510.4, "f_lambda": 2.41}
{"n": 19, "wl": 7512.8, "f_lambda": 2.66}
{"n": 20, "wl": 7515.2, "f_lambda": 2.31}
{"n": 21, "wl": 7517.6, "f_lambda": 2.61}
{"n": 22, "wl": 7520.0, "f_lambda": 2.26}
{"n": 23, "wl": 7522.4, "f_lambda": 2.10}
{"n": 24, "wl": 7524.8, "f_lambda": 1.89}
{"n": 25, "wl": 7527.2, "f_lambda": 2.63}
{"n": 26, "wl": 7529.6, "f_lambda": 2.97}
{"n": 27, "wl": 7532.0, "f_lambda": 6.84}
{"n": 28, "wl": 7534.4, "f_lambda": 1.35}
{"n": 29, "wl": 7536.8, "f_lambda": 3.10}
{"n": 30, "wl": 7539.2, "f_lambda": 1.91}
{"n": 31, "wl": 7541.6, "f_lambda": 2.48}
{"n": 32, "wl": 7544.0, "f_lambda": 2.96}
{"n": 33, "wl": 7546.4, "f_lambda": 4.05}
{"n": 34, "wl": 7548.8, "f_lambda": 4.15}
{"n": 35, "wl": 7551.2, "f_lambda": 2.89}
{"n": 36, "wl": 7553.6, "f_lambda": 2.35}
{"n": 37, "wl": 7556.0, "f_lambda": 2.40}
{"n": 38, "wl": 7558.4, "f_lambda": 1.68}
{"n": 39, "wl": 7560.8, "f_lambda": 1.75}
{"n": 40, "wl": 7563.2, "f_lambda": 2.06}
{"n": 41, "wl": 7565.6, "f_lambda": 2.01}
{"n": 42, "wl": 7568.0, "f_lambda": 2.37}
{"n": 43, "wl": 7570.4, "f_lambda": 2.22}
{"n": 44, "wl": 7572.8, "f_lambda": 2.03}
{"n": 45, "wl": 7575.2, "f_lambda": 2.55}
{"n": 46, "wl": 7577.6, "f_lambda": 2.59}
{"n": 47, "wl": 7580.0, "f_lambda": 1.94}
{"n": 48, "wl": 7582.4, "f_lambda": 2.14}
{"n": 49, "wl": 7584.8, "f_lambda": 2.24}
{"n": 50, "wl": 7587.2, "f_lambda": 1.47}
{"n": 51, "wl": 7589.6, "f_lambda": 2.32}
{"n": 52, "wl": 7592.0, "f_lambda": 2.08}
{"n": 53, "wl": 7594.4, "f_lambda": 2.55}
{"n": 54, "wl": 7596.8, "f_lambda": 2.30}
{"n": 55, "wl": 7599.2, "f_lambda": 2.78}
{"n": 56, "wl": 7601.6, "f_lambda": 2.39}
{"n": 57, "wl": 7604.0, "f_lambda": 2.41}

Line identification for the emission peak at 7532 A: [S II]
